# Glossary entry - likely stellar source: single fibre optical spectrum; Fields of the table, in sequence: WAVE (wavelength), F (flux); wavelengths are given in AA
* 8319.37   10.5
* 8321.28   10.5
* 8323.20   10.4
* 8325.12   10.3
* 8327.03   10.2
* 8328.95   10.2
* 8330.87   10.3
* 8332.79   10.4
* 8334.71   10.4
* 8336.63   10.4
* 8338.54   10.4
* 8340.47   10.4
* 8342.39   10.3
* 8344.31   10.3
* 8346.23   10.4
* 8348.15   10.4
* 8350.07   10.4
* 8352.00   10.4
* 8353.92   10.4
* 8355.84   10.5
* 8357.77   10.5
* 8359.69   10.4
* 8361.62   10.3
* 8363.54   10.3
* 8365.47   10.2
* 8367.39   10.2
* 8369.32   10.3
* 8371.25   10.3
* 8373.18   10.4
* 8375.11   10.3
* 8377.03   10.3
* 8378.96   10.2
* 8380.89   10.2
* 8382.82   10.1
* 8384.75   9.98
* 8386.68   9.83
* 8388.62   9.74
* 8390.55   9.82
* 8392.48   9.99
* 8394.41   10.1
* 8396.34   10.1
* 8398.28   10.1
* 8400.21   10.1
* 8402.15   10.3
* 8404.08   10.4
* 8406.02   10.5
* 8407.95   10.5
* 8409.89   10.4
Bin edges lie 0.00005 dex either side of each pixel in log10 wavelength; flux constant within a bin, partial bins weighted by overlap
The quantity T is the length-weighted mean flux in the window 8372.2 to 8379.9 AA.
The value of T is 10.3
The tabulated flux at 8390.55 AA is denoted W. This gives 9.82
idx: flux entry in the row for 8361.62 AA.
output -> 10.3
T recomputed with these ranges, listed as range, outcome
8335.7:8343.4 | 10.4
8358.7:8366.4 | 10.3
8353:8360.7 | 10.4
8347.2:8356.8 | 10.4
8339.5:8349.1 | 10.4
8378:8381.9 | 10.2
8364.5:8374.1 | 10.3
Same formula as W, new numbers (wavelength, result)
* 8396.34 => 10.1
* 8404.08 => 10.4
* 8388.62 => 9.74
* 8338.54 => 10.4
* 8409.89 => 10.4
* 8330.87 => 10.3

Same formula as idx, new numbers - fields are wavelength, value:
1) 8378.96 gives 10.2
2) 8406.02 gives 10.5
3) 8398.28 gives 10.1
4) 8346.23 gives 10.4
